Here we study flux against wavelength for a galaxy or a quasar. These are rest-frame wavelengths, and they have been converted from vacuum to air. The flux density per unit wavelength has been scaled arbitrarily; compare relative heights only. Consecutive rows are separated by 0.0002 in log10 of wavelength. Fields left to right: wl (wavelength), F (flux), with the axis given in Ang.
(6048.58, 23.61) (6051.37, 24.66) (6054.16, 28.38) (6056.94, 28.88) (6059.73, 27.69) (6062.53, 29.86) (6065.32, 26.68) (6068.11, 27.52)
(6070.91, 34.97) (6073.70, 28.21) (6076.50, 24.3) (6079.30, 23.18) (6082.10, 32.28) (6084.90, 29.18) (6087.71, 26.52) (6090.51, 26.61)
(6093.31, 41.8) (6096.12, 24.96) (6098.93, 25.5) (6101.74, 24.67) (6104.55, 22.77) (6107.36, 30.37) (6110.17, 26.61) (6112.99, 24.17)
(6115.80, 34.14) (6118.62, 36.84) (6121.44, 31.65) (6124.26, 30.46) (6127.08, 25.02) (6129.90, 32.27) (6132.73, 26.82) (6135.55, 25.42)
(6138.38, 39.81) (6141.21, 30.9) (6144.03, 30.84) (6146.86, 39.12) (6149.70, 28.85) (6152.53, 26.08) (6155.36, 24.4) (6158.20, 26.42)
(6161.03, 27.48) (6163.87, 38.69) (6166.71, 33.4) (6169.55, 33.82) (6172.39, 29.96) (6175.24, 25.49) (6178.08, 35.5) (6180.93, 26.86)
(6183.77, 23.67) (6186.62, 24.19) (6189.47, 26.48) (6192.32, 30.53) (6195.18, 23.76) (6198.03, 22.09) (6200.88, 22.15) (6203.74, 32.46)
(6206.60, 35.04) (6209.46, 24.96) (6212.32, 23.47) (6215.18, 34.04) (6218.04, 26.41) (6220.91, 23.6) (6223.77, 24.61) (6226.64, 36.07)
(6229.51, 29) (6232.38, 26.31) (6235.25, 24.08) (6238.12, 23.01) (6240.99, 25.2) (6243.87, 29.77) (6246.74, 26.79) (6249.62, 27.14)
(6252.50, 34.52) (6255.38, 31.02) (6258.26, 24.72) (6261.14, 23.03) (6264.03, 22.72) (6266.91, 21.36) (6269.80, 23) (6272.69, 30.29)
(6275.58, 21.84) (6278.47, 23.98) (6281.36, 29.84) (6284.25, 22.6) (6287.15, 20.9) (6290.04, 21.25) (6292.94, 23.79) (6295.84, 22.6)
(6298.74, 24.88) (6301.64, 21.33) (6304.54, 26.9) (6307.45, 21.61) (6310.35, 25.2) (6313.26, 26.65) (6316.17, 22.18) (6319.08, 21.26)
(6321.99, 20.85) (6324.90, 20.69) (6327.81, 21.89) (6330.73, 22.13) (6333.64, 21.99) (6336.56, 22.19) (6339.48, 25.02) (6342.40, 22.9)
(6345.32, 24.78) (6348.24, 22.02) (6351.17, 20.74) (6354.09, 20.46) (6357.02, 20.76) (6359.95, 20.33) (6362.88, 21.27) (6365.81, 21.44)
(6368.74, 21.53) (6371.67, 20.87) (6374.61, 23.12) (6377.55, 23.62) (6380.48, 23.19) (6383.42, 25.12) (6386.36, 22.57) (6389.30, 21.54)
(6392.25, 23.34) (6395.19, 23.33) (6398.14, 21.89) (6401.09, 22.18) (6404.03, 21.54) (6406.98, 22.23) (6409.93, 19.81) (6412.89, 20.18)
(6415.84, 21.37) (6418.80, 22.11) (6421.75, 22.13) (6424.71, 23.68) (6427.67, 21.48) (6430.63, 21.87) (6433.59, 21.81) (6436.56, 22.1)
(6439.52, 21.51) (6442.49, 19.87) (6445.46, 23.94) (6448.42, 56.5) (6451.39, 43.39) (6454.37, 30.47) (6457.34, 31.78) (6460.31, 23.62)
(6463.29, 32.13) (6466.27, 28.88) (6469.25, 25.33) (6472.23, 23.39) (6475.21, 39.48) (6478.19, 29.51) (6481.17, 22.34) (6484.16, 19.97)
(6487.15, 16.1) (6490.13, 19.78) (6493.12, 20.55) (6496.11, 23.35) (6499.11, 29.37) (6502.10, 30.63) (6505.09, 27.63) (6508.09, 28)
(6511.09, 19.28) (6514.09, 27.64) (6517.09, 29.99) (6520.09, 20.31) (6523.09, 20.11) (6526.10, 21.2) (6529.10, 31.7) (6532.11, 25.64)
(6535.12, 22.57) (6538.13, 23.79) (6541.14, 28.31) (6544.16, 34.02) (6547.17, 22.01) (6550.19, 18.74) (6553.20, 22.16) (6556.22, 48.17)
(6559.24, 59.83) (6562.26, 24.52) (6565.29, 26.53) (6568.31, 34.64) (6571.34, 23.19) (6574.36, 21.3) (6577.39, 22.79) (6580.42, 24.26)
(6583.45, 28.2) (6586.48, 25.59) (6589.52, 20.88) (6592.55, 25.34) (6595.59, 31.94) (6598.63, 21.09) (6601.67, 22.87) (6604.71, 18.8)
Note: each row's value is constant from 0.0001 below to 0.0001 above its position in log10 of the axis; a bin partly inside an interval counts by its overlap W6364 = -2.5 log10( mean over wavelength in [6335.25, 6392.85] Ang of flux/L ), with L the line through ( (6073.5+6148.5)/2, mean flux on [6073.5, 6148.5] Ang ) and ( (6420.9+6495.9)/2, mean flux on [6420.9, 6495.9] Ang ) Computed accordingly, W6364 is 0.22 mag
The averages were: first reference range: 29.4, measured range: 22.3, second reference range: 26.4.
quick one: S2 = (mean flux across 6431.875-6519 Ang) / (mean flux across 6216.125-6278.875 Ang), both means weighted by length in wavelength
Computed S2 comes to 1.03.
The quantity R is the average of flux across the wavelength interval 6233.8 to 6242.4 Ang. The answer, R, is 24.1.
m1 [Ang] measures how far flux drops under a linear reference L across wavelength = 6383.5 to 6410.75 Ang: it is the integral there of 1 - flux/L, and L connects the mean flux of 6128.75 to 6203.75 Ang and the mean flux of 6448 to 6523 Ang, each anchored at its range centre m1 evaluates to 5.5 Ang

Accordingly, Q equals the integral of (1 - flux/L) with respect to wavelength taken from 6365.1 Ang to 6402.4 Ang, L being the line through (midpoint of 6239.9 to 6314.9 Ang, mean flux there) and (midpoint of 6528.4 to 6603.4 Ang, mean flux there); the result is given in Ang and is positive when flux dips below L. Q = 4.8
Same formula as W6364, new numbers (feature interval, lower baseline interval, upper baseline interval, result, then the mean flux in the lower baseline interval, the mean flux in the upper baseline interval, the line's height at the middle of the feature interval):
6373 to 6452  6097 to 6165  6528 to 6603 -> 0.17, 29.5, 27.6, 28.3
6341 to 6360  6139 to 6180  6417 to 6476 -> 0.30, 30.9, 27.6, 28.7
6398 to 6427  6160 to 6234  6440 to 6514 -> 0.27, 28.5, 27.6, 27.8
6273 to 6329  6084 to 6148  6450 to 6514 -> 0.21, 29.8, 26.9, 28.3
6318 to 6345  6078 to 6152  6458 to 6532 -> 0.22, 29.6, 25.5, 27.3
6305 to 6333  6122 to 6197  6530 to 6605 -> 0.25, 29.5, 27.3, 28.6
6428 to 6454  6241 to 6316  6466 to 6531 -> -0.14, 25.1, 25.1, 25.1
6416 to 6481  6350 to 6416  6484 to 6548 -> -0.18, 21.9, 24.8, 23.3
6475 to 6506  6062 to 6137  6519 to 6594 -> 0.11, 28.6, 27.1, 27.3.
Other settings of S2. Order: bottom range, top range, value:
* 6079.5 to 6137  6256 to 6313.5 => 0.83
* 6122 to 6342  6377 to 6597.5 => 0.98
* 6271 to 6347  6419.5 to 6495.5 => 1.13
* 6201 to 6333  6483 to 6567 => 1.05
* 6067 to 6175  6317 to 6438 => 0.74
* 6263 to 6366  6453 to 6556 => 1.13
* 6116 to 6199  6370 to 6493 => 0.84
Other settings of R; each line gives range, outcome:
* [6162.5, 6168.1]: 36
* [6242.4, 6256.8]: 29.8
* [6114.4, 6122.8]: 34.2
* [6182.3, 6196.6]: 25.7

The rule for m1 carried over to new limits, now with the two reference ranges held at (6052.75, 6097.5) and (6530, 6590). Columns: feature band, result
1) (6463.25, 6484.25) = 0.2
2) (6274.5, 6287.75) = 2.0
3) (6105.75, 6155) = -2.9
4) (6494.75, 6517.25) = 1.0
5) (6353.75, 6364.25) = 2.8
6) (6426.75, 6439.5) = 2.9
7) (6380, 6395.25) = 2.8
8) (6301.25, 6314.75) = 1.8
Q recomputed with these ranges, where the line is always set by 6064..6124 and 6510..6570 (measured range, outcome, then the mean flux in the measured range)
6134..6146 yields -1.4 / 32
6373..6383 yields 1.7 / 23.5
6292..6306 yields 2.2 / 23.9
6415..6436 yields 4.6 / 22.1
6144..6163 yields -0.3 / 29.2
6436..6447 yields 2.4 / 22.1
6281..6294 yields 2.4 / 23.2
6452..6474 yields -0.4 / 28.7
